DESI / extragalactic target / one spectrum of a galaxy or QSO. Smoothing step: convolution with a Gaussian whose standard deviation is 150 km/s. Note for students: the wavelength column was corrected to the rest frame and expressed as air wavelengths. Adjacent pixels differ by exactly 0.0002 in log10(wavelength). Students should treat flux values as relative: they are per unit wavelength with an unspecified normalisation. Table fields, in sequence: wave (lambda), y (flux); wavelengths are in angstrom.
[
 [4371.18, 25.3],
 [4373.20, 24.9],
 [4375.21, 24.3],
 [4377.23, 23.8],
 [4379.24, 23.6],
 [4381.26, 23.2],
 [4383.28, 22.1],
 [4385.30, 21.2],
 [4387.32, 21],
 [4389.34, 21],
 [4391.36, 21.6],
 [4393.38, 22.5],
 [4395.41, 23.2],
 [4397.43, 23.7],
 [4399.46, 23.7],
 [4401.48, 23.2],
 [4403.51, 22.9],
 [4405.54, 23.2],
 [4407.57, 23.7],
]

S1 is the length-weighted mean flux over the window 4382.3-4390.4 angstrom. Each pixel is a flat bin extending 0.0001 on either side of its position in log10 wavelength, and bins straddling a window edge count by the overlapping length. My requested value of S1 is 21.3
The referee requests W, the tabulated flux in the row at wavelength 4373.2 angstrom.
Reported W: 24.9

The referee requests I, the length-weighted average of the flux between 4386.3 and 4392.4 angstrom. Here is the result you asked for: 21.2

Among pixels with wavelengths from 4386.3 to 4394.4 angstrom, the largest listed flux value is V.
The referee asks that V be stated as 22.5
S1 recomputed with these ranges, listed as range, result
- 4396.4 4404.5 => 23.4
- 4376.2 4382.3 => 23.5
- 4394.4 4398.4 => 23.5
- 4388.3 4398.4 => 22.4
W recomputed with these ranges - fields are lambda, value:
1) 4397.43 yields 23.7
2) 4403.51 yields 22.9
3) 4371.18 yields 25.3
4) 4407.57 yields 23.7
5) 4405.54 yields 23.2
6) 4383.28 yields 22.1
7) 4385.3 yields 21.2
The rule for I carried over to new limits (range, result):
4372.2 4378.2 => 24.3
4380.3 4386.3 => 22.1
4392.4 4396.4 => 22.8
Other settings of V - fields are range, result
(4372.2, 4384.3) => 24.9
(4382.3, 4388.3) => 22.1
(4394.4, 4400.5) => 23.7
